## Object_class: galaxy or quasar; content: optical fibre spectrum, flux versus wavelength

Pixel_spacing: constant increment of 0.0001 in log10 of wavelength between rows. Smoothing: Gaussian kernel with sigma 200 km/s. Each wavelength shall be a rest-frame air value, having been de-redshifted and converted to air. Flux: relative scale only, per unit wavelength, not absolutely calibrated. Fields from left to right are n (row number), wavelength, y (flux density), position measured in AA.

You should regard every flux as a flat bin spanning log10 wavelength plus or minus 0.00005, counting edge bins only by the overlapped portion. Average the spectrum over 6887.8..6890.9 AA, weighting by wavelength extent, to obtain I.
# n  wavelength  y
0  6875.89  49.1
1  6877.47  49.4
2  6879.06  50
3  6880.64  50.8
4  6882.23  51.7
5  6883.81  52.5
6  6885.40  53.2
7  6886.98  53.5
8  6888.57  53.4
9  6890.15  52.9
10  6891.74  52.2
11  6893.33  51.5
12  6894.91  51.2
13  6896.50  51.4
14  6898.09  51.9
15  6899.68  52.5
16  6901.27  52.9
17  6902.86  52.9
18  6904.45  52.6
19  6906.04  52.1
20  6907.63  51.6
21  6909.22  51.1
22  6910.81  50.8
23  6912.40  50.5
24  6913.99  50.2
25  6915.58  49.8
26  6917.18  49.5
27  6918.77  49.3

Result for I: 53.3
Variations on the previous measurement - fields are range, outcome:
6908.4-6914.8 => 50.7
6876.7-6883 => 50.4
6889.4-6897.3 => 51.8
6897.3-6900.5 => 52.2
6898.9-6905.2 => 52.7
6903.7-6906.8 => 52.3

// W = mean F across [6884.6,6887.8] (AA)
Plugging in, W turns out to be 53.3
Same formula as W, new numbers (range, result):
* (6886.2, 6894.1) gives 52.7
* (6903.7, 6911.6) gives 51.6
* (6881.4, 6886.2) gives 52.5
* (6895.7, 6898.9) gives 51.6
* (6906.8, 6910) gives 51.4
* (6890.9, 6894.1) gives 51.8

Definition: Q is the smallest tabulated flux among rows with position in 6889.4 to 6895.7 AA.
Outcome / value 51.2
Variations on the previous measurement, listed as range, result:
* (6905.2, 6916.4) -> 49.8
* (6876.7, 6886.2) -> 49.4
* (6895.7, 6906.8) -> 51.4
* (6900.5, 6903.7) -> 52.9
